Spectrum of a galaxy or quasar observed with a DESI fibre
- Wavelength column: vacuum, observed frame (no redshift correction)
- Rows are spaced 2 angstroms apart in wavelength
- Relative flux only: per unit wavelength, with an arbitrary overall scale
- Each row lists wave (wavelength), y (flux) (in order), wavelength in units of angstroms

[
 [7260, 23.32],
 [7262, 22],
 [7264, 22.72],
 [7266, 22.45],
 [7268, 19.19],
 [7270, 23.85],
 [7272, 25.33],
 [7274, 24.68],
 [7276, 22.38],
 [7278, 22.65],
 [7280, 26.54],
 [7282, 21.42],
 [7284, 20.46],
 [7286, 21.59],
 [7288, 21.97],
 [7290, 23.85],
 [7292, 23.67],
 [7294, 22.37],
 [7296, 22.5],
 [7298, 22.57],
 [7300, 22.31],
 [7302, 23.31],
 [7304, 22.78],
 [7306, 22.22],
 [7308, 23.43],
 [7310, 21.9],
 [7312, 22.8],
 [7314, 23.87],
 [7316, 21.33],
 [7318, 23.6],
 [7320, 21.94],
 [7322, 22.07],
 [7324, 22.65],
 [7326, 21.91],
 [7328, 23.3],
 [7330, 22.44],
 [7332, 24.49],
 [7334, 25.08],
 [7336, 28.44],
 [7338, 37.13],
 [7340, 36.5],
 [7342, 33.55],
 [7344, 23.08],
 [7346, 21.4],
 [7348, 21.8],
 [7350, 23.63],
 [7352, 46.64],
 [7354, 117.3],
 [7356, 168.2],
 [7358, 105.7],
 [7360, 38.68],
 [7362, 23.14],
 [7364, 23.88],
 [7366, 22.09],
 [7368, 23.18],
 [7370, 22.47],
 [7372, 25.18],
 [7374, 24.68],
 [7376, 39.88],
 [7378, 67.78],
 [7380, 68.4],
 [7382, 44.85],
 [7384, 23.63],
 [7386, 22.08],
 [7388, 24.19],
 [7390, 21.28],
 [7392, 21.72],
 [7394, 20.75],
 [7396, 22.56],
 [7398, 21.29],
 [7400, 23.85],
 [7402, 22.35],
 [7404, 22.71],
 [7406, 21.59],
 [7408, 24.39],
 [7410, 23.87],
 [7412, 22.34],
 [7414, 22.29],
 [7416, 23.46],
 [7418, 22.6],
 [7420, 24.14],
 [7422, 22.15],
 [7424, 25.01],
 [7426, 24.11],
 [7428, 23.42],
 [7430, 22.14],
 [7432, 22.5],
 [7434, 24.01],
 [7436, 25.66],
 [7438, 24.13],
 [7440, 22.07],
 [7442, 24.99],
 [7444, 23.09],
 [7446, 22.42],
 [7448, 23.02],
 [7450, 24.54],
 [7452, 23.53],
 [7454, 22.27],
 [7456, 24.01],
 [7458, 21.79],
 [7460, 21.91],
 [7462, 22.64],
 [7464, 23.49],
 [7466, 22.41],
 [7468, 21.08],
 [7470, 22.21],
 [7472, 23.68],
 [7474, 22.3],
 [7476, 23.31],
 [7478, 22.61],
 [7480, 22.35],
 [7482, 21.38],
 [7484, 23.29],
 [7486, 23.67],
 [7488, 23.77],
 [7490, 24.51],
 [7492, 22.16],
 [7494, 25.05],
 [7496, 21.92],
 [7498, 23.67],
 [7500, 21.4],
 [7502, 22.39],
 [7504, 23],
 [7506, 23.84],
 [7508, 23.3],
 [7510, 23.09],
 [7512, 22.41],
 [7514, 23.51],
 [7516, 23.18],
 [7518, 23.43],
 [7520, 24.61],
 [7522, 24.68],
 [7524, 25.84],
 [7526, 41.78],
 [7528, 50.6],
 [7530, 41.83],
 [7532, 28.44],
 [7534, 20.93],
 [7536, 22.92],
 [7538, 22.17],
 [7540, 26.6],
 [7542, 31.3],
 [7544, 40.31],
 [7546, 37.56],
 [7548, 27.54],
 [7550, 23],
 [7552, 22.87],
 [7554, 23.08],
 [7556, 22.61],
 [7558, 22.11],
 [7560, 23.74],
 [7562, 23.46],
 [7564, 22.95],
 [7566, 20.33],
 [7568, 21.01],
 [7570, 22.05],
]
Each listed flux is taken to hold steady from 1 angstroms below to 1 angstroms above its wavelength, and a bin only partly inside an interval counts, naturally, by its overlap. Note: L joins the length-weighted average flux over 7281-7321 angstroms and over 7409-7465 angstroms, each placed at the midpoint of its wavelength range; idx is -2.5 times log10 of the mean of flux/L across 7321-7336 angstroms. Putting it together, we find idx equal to -0.04 mag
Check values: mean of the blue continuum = 22.5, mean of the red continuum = 23.3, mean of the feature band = 23.5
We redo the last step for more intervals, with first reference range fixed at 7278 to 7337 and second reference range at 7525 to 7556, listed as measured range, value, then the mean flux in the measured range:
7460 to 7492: 0.24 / 22.8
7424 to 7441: 0.15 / 23.6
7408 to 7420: 0.14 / 23.1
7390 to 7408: 0.17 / 22.2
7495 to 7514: 0.27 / 22.8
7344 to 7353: -0.14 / 27.8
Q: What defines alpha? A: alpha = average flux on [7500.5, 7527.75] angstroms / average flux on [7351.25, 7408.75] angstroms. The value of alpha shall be 0.6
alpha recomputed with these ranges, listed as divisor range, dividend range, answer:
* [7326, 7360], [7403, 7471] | 0.50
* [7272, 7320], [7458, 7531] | 1.09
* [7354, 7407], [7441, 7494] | 0.59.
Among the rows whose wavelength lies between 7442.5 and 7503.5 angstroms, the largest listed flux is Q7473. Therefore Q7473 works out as 25.05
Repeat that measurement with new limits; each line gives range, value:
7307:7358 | 168.2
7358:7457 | 105.7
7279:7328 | 26.54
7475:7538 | 50.6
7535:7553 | 40.31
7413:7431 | 25.01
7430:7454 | 25.66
